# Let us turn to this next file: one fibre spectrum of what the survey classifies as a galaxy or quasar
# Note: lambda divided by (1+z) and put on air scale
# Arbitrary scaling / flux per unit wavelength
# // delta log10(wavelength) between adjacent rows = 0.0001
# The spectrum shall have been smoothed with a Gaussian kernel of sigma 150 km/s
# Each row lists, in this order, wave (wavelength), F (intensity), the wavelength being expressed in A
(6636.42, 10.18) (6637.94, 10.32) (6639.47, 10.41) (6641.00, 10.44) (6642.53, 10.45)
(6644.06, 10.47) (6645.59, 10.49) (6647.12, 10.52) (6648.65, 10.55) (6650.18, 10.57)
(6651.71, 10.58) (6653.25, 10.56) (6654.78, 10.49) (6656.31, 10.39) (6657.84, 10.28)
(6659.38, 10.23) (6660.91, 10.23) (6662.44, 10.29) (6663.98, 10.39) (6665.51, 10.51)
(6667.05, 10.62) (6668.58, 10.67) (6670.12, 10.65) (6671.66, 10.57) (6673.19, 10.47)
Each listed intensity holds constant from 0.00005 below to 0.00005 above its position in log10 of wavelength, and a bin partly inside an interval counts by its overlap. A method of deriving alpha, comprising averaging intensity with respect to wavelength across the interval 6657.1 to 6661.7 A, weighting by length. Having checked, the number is 10.2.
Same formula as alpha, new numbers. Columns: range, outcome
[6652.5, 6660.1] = 10.4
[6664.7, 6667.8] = 10.6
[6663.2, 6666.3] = 10.4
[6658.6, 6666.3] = 10.3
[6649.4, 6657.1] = 10.5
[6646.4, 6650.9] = 10.6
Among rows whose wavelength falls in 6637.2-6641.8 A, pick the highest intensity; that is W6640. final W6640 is 10.44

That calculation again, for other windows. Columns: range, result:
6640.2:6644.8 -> 10.47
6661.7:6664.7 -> 10.39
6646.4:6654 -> 10.58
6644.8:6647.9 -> 10.52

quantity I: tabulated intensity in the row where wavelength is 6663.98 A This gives 10.39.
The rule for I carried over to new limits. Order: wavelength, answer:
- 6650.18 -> 10.57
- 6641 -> 10.44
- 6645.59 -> 10.49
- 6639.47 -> 10.41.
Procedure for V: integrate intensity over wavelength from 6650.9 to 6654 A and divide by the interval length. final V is 10.5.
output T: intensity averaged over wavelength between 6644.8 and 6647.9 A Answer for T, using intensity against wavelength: 10.5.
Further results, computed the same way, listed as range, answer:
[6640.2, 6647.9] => 10.5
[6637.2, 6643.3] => 10.4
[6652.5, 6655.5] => 10.5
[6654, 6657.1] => 10.5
